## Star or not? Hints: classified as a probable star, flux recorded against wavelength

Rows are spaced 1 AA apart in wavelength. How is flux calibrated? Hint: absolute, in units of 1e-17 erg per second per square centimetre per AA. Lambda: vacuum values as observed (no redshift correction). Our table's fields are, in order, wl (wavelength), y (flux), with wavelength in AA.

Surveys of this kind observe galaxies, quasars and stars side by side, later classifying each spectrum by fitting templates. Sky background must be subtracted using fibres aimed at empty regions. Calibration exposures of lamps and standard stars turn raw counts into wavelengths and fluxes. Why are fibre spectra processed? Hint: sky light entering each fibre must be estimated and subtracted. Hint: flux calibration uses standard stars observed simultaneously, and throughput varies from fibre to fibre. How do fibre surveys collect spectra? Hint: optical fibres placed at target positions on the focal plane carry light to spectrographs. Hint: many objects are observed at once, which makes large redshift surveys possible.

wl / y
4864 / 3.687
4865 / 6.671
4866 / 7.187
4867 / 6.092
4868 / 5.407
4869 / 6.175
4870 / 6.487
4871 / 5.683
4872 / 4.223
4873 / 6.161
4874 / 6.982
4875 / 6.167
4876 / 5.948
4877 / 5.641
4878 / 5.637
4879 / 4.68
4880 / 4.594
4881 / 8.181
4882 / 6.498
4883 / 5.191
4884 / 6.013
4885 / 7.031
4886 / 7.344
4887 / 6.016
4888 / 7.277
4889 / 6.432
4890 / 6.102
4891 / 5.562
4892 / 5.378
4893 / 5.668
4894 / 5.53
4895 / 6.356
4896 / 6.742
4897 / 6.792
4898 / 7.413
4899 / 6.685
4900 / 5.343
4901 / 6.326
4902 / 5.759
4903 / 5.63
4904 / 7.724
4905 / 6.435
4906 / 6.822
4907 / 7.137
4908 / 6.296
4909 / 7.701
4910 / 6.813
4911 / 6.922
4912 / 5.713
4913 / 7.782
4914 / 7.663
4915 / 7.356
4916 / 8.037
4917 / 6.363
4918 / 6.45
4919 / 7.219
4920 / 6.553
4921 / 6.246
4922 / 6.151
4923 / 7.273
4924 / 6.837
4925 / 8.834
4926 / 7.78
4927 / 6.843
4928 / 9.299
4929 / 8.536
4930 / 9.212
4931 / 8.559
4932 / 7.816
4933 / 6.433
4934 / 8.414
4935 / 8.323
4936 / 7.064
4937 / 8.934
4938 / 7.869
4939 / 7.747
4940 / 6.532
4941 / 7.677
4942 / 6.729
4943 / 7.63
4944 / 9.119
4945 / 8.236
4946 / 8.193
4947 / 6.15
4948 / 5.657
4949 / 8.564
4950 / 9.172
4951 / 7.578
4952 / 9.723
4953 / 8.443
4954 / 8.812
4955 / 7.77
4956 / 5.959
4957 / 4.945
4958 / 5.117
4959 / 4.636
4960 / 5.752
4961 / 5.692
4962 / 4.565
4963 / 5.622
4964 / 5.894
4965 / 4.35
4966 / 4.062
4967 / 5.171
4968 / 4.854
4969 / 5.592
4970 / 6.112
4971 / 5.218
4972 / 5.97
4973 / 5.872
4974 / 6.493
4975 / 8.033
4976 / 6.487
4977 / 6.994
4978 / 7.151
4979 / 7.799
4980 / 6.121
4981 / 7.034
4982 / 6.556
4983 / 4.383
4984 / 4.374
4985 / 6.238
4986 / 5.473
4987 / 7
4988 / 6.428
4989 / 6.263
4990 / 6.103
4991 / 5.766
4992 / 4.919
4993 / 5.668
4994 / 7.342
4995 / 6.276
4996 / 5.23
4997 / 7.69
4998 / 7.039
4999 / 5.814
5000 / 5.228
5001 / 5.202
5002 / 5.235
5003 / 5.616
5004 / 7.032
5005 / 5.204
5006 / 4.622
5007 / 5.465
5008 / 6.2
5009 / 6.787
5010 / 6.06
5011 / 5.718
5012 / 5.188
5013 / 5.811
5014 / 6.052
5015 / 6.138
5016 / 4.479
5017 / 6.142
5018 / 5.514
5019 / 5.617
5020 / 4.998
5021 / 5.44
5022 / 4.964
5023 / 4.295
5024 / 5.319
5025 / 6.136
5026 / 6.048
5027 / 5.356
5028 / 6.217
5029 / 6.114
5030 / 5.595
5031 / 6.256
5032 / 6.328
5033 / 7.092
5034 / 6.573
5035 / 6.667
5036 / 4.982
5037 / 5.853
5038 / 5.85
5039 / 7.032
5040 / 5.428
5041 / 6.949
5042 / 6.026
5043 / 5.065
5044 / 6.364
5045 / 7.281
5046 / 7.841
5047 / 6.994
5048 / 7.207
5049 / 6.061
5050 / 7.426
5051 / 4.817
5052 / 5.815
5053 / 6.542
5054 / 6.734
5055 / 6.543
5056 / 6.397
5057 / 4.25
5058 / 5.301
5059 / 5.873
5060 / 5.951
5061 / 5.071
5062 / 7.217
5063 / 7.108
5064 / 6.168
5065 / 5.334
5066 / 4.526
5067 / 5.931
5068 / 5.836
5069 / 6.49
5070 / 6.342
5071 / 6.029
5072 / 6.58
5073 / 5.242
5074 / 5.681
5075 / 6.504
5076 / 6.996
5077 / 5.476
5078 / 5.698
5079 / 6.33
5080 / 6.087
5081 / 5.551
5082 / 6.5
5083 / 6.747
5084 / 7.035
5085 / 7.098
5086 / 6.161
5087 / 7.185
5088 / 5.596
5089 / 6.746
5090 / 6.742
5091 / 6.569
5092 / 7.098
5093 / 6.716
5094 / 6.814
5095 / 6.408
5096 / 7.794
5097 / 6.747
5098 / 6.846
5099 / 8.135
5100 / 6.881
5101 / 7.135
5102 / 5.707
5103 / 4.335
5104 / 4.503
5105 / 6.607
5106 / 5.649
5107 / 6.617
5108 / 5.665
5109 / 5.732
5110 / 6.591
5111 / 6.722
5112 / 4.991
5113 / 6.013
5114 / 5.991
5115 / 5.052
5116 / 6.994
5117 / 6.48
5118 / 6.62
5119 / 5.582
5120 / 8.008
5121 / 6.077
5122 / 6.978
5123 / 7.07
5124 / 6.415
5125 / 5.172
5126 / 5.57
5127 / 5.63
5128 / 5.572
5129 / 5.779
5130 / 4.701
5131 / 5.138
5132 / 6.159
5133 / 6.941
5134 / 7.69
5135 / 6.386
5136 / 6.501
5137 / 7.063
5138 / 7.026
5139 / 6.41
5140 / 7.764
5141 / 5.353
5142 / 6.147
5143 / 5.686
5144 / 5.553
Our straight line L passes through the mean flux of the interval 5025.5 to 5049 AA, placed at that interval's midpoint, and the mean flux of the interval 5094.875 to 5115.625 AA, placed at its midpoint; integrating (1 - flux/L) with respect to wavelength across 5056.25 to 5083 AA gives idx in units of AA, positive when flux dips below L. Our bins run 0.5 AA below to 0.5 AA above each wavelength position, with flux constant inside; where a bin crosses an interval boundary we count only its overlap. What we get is 1.3 AA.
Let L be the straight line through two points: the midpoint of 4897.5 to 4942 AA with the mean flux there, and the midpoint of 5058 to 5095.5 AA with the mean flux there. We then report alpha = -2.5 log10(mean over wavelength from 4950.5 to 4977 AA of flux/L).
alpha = 0.14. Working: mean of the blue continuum 7.23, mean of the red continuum 6.24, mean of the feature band 6.12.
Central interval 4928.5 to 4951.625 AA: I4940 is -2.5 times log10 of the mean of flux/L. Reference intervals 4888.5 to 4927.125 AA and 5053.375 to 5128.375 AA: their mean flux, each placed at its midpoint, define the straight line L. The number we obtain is -0.19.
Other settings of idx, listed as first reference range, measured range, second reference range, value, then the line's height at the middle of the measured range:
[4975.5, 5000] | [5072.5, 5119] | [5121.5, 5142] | -0.43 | 6.26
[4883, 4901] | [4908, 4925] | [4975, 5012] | -1.98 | 6.25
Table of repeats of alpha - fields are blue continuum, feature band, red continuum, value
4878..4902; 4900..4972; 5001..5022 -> -0.16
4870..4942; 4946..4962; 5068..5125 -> -0.03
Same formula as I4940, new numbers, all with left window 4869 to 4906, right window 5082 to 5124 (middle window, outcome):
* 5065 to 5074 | 0.102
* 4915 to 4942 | -0.211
